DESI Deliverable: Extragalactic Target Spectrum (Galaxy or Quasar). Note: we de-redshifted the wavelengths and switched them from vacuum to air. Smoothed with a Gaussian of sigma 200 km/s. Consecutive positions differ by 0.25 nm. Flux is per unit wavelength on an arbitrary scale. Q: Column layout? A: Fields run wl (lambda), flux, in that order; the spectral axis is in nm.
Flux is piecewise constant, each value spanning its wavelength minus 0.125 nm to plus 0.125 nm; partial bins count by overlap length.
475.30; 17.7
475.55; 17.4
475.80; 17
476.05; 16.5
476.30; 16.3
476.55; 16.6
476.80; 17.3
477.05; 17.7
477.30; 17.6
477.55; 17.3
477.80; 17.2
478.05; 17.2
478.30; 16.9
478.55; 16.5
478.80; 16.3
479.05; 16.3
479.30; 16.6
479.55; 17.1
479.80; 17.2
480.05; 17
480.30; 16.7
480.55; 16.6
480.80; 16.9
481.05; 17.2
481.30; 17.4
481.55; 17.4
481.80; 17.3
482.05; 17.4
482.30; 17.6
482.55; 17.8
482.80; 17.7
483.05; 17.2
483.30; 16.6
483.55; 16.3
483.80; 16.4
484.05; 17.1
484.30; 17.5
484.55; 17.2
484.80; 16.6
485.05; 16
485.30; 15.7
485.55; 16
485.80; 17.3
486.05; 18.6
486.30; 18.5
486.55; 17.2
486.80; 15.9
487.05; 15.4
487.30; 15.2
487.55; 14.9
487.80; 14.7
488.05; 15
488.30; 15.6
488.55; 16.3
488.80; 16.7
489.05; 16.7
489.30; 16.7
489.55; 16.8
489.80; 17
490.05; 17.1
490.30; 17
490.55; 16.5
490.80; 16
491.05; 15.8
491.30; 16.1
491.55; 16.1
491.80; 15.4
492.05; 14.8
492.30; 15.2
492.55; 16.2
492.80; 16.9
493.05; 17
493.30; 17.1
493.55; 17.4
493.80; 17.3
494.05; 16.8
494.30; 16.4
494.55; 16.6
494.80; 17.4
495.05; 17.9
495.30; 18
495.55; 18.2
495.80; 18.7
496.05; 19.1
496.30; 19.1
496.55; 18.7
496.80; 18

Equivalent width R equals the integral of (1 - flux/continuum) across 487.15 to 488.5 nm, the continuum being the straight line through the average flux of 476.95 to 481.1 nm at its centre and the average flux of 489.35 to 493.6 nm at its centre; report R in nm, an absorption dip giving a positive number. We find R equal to 0.11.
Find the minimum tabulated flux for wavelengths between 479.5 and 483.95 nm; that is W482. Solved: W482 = 16.3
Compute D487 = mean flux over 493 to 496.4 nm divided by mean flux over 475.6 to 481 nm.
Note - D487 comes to 1.04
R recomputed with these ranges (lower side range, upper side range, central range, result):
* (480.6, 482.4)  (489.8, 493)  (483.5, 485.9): 0.043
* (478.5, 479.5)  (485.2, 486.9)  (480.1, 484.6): -0.100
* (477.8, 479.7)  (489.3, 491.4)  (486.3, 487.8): 0.067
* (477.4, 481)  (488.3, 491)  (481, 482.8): -0.073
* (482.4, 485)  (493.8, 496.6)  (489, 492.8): 0.281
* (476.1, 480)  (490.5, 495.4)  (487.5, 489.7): 0.089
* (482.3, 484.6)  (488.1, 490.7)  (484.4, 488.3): 0.137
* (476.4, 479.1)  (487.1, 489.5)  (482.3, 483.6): -0.064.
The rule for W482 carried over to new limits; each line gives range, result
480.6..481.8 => 16.9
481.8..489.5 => 14.7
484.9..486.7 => 15.7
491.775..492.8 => 14.8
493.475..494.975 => 16.4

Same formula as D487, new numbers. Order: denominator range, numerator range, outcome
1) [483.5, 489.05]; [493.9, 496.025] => 1.07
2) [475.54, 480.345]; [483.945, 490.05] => 0.97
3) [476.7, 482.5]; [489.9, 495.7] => 0.98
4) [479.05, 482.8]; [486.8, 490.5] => 0.94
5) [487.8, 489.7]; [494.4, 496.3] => 1.12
